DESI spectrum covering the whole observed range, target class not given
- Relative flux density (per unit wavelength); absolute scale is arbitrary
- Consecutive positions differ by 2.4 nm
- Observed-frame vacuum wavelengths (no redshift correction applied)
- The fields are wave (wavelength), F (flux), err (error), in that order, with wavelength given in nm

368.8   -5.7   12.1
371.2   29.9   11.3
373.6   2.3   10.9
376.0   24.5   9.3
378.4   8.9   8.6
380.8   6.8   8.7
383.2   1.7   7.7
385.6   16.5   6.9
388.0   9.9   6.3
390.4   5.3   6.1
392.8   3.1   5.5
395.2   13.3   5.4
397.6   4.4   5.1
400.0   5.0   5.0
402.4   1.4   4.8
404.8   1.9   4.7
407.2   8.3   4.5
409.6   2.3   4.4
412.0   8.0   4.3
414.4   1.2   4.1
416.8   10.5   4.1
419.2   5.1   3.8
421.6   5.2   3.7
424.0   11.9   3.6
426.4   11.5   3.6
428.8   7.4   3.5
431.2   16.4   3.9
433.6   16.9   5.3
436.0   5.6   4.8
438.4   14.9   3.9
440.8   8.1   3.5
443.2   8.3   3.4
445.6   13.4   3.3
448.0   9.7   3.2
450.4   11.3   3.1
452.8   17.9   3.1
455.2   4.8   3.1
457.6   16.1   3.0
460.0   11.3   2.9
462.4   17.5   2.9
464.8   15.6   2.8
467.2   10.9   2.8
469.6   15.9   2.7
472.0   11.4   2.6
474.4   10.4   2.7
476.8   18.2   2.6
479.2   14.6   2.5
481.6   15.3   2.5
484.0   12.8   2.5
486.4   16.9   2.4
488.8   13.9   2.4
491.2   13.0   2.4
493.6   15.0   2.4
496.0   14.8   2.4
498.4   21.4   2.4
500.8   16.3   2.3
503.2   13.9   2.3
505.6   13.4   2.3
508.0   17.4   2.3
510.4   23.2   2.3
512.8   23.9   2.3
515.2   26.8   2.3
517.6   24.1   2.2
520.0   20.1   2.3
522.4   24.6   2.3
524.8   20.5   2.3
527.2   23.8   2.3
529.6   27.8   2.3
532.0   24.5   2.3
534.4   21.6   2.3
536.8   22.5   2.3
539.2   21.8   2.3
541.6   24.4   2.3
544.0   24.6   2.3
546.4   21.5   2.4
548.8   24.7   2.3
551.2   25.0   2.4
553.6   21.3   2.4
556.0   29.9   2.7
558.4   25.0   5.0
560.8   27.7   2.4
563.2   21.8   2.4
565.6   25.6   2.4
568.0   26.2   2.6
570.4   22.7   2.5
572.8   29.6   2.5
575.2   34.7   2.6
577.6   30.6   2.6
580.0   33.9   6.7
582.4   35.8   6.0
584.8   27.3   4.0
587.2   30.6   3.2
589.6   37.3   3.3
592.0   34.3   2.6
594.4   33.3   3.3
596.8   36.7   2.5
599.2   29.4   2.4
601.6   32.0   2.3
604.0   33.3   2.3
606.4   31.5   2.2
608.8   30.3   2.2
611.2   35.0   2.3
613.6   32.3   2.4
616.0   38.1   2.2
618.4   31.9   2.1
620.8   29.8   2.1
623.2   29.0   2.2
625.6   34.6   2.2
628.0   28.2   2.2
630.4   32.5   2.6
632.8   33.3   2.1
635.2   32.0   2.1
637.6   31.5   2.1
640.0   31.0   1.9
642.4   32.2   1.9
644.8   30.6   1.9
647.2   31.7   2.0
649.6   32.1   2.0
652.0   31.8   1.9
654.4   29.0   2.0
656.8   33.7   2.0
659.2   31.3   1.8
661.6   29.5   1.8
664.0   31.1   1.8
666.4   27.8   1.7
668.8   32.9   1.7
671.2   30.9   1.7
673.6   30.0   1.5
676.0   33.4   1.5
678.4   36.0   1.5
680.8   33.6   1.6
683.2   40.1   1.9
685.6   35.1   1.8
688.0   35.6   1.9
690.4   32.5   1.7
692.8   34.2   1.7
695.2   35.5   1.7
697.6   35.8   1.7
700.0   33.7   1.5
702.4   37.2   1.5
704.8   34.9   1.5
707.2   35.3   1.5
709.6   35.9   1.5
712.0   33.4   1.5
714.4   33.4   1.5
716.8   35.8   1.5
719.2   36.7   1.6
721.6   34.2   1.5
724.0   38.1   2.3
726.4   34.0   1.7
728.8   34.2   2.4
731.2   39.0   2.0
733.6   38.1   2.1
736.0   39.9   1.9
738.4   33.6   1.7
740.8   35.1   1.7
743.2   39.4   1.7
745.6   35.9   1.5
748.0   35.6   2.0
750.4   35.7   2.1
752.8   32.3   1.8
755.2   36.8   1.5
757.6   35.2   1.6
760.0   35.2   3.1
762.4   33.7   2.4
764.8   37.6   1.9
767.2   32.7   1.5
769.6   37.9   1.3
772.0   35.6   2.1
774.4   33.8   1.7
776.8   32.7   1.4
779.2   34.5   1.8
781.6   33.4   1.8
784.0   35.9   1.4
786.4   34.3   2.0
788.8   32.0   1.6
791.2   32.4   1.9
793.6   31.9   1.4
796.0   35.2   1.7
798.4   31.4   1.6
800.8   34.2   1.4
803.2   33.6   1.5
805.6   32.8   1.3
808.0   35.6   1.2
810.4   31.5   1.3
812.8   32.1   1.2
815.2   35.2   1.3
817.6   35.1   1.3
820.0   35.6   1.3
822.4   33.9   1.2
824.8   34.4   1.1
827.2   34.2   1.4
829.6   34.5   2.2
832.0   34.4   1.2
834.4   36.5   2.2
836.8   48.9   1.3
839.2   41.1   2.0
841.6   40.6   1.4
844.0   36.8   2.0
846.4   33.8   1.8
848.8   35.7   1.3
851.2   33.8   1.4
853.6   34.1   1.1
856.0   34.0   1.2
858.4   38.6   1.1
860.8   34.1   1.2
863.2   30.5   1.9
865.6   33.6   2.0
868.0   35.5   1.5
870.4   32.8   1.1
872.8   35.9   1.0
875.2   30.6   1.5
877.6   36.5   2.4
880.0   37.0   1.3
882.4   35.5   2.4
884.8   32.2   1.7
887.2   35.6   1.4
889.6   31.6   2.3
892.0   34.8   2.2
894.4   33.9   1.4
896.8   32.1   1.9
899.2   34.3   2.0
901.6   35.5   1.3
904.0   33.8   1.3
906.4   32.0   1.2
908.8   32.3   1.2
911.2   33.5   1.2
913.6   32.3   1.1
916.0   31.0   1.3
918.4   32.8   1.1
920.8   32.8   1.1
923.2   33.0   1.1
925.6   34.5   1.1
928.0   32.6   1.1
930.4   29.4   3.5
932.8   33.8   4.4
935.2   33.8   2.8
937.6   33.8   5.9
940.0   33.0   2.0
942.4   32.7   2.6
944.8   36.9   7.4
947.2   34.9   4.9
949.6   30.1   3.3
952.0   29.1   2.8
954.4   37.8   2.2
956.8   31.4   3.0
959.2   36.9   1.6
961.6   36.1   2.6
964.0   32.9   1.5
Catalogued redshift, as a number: 0.28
